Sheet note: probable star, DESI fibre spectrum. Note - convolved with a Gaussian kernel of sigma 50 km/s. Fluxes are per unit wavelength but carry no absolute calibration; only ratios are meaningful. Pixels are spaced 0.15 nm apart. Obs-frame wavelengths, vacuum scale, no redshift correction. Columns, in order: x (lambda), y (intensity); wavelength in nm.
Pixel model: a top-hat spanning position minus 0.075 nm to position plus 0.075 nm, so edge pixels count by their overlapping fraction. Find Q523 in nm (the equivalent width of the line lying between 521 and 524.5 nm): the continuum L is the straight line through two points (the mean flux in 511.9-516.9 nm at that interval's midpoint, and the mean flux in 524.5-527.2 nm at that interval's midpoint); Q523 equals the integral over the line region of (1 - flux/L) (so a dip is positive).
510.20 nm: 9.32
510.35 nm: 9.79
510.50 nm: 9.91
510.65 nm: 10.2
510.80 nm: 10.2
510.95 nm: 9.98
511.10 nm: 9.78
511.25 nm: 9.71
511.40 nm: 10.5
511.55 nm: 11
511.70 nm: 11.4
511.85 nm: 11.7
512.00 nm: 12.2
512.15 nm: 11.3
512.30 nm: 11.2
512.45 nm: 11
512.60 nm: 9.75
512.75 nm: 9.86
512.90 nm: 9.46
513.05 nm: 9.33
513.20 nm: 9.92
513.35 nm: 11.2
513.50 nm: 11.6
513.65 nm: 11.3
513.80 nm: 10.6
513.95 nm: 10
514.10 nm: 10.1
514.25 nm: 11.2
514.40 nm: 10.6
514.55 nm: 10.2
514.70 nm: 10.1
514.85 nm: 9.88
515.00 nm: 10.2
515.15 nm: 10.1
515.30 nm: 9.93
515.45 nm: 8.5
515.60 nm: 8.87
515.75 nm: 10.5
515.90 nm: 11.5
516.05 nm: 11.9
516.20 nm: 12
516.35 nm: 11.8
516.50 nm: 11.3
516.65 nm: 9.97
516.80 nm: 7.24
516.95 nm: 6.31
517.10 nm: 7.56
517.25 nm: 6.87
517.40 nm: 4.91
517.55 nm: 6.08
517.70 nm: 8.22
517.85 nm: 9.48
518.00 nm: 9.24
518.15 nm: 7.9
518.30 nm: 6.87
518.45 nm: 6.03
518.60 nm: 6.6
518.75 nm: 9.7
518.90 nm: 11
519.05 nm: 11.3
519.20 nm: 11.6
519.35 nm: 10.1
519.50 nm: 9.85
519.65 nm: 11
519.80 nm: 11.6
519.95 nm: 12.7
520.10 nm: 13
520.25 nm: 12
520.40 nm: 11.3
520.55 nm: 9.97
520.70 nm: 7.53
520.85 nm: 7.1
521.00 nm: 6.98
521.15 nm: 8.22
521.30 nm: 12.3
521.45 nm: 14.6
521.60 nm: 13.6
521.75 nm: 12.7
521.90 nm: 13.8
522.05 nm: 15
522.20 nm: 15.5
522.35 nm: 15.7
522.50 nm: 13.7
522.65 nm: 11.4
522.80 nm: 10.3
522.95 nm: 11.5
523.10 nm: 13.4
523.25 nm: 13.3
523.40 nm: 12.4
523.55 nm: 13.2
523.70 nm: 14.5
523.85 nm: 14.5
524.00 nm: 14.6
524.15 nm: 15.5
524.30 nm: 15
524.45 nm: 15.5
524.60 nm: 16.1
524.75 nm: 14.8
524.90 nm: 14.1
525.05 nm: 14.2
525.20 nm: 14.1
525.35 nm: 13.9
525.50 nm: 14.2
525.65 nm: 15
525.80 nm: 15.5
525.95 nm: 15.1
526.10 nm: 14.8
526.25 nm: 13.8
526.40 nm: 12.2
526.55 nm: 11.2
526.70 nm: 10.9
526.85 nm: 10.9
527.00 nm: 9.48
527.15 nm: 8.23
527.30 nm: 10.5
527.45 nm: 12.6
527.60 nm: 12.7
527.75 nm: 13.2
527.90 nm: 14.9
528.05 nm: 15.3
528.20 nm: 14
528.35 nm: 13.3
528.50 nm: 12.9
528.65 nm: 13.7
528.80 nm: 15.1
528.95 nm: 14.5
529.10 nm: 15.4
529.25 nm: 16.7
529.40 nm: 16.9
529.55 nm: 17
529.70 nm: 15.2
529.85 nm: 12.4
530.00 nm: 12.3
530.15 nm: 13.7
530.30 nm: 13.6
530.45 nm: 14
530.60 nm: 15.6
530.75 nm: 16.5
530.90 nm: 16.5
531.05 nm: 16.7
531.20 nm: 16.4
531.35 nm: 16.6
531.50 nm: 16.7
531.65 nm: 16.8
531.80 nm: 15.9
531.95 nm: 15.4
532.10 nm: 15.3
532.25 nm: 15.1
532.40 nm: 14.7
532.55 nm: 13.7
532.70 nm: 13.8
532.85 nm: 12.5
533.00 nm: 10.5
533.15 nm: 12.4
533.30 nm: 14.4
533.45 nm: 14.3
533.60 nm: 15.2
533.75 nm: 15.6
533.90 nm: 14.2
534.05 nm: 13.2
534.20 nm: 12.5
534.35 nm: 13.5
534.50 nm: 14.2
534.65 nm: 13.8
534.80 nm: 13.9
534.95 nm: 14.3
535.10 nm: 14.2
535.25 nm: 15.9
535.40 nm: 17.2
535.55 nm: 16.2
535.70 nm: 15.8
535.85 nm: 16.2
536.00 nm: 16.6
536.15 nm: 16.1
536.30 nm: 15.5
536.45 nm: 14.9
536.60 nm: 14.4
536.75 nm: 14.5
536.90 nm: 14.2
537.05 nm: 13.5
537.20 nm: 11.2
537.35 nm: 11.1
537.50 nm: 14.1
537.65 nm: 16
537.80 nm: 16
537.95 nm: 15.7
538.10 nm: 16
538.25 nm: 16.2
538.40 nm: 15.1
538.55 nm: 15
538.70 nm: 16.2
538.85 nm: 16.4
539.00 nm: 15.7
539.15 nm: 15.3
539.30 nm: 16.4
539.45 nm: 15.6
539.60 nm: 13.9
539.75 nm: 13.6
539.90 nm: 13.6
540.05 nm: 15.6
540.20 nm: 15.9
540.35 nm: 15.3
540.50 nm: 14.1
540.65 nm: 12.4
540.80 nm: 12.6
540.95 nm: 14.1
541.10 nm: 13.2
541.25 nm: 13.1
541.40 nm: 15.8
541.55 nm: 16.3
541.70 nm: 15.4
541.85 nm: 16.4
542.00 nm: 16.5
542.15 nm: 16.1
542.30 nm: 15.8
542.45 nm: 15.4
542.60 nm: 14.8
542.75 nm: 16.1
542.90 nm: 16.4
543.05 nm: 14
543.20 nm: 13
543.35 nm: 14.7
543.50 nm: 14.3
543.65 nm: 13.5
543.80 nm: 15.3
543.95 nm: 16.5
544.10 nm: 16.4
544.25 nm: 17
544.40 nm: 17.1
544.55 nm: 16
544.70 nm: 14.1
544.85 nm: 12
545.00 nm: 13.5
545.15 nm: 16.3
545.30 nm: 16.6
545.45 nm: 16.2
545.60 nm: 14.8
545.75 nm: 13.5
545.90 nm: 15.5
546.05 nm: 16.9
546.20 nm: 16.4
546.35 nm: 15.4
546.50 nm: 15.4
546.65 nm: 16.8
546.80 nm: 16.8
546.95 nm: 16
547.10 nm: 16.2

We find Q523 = -0.22 nm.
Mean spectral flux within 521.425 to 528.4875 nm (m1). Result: 13.5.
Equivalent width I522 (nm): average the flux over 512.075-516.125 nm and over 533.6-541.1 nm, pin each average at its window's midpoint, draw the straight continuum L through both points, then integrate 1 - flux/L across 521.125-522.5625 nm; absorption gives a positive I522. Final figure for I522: -0.23 nm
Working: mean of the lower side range 10.4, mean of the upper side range 14.8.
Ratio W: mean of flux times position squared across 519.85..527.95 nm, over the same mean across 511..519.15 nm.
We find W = 1.36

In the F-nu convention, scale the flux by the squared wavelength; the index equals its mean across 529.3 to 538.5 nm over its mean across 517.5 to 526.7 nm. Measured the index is 1.3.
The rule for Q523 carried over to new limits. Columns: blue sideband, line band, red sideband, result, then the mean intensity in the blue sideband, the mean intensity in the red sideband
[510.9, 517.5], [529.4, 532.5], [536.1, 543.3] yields -0.494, 10.1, 14.9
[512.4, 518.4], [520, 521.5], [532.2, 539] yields 0.086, 9.56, 14.6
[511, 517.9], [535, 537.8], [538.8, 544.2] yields -0.172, 9.96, 15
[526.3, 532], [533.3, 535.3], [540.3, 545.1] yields 0.029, 14.1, 14.9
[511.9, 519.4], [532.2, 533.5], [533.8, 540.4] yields 0.038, 9.69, 14.9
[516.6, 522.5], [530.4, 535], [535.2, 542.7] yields -0.422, 10.1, 15.1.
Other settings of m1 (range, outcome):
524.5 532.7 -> 14.3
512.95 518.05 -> 9.66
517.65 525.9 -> 12.1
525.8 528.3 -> 12.6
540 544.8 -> 15.1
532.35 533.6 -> 13.4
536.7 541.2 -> 14.6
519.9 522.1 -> 11.3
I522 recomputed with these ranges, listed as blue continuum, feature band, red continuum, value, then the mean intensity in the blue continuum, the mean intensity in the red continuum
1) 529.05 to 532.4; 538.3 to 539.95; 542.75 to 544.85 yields 0.01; 15.5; 15.2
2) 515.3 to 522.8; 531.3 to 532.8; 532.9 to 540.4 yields -0.20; 10.3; 14.7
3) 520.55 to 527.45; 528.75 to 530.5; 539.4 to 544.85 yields -0.16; 12.9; 15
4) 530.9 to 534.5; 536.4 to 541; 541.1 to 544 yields 0.09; 14.6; 15.2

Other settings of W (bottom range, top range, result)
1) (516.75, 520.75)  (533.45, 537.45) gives 1.69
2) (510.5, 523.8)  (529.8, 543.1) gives 1.51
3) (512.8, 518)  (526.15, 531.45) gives 1.51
